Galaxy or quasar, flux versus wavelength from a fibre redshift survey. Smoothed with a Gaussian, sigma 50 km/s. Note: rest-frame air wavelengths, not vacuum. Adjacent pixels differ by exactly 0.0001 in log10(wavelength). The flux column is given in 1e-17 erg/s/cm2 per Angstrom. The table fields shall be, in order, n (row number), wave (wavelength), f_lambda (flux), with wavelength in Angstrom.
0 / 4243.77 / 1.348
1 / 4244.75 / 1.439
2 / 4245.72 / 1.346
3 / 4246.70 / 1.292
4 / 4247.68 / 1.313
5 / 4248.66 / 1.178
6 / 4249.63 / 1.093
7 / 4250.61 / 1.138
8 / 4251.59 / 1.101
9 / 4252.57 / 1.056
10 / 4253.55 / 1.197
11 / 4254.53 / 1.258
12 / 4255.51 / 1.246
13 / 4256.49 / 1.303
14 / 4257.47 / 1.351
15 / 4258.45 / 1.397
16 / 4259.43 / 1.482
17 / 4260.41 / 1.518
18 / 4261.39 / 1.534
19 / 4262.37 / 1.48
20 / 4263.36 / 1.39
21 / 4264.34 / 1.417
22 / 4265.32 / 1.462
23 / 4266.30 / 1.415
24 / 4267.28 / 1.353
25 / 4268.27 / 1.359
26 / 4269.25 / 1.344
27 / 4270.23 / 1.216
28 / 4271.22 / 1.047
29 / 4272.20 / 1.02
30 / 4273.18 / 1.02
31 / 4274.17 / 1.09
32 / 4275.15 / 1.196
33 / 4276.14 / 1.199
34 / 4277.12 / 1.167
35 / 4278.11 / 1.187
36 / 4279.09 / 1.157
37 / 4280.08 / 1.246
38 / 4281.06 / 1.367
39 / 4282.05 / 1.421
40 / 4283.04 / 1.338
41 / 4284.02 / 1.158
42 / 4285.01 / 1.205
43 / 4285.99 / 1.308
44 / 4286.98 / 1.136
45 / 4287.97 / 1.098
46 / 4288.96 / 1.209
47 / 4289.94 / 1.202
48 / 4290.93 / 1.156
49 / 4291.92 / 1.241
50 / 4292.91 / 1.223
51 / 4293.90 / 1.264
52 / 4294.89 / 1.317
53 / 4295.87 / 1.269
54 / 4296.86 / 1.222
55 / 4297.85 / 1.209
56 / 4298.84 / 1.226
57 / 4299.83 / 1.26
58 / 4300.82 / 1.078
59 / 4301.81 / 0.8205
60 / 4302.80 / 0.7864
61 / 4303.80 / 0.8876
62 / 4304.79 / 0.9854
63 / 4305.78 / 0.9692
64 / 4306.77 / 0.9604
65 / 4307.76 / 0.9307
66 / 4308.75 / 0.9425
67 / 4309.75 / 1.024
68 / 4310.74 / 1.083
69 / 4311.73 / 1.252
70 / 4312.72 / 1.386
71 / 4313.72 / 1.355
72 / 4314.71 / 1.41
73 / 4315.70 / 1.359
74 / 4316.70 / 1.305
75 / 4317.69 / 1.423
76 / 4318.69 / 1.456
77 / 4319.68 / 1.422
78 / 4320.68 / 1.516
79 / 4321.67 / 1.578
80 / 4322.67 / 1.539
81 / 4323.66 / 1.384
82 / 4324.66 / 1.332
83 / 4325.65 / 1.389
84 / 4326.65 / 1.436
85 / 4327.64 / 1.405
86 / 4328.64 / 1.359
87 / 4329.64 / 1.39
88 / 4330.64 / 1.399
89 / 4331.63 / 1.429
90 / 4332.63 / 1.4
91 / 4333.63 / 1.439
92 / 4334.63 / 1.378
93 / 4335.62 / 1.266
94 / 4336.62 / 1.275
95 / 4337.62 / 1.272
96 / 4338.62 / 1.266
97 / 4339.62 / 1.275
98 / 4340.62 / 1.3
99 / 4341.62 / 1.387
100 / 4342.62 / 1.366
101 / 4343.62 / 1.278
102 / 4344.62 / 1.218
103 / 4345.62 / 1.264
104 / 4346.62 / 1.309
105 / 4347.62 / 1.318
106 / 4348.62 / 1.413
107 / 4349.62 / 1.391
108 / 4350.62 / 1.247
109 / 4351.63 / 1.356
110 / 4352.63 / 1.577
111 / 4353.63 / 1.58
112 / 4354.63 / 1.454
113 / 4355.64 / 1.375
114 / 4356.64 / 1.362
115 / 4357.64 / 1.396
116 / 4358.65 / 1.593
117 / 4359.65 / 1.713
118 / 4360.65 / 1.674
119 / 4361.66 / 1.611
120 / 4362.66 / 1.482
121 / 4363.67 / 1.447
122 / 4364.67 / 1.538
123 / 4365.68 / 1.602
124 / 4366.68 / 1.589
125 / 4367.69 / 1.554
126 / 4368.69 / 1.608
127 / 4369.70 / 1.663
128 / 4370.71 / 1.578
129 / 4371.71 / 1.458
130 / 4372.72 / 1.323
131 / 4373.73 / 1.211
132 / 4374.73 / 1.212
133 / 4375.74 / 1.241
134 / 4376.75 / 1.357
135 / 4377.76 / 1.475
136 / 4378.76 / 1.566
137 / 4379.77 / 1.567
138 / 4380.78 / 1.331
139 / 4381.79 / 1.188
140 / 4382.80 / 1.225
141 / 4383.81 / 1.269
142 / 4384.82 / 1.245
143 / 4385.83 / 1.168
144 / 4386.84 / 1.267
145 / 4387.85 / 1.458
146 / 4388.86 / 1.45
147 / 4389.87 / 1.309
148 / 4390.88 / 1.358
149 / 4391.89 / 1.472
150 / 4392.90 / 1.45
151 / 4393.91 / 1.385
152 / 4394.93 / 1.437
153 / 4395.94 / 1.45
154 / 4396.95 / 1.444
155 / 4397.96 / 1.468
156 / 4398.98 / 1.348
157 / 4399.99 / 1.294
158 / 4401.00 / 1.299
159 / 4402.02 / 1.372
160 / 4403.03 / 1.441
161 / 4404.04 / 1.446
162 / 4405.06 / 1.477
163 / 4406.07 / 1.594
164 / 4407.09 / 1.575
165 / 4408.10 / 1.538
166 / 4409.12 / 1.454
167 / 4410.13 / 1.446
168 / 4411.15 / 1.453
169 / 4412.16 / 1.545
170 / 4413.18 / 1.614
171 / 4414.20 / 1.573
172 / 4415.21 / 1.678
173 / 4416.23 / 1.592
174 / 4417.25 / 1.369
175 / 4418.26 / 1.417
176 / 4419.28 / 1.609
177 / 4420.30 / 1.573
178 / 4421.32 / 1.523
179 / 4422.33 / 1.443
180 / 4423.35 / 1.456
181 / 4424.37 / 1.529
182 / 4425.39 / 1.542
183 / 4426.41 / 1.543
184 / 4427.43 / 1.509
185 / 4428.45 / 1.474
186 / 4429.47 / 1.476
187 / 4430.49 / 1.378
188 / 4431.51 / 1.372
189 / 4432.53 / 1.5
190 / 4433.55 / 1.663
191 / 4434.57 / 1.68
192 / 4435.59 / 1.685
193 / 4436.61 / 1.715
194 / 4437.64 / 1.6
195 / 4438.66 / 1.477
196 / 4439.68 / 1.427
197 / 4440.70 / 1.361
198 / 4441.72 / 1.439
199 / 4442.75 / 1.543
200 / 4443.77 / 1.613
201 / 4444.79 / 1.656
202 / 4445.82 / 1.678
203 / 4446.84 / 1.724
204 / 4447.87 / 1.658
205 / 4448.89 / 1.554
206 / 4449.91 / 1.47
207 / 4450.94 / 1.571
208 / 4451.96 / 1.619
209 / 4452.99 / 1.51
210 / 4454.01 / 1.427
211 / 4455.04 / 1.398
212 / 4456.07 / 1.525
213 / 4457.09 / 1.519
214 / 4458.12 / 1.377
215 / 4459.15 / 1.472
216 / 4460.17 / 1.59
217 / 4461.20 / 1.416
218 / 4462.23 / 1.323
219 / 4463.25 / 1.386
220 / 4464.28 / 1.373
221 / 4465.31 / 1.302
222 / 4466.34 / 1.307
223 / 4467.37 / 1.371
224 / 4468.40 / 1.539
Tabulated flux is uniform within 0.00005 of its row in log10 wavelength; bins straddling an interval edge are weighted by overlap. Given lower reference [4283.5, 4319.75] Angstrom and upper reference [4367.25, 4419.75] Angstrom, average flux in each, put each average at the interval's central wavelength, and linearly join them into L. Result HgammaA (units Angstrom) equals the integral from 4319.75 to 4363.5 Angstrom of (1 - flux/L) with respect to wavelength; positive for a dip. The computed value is -4.1 Angstrom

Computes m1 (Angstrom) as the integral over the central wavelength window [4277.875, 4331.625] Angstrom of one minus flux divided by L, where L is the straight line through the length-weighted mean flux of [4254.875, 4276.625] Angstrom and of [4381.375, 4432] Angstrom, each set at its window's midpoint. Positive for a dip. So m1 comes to 4.2 Angstrom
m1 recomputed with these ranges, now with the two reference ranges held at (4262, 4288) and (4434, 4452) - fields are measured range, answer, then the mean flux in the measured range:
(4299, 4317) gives 3.0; 1.1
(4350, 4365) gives -0.8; 1.49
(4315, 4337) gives -0.8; 1.4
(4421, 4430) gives 0.3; 1.5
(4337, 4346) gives 0.6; 1.29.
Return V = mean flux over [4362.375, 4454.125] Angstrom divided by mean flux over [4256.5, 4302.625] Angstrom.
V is 1.18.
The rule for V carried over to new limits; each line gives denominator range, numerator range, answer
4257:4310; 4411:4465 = 1.26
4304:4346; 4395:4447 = 1.16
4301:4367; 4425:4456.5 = 1.15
